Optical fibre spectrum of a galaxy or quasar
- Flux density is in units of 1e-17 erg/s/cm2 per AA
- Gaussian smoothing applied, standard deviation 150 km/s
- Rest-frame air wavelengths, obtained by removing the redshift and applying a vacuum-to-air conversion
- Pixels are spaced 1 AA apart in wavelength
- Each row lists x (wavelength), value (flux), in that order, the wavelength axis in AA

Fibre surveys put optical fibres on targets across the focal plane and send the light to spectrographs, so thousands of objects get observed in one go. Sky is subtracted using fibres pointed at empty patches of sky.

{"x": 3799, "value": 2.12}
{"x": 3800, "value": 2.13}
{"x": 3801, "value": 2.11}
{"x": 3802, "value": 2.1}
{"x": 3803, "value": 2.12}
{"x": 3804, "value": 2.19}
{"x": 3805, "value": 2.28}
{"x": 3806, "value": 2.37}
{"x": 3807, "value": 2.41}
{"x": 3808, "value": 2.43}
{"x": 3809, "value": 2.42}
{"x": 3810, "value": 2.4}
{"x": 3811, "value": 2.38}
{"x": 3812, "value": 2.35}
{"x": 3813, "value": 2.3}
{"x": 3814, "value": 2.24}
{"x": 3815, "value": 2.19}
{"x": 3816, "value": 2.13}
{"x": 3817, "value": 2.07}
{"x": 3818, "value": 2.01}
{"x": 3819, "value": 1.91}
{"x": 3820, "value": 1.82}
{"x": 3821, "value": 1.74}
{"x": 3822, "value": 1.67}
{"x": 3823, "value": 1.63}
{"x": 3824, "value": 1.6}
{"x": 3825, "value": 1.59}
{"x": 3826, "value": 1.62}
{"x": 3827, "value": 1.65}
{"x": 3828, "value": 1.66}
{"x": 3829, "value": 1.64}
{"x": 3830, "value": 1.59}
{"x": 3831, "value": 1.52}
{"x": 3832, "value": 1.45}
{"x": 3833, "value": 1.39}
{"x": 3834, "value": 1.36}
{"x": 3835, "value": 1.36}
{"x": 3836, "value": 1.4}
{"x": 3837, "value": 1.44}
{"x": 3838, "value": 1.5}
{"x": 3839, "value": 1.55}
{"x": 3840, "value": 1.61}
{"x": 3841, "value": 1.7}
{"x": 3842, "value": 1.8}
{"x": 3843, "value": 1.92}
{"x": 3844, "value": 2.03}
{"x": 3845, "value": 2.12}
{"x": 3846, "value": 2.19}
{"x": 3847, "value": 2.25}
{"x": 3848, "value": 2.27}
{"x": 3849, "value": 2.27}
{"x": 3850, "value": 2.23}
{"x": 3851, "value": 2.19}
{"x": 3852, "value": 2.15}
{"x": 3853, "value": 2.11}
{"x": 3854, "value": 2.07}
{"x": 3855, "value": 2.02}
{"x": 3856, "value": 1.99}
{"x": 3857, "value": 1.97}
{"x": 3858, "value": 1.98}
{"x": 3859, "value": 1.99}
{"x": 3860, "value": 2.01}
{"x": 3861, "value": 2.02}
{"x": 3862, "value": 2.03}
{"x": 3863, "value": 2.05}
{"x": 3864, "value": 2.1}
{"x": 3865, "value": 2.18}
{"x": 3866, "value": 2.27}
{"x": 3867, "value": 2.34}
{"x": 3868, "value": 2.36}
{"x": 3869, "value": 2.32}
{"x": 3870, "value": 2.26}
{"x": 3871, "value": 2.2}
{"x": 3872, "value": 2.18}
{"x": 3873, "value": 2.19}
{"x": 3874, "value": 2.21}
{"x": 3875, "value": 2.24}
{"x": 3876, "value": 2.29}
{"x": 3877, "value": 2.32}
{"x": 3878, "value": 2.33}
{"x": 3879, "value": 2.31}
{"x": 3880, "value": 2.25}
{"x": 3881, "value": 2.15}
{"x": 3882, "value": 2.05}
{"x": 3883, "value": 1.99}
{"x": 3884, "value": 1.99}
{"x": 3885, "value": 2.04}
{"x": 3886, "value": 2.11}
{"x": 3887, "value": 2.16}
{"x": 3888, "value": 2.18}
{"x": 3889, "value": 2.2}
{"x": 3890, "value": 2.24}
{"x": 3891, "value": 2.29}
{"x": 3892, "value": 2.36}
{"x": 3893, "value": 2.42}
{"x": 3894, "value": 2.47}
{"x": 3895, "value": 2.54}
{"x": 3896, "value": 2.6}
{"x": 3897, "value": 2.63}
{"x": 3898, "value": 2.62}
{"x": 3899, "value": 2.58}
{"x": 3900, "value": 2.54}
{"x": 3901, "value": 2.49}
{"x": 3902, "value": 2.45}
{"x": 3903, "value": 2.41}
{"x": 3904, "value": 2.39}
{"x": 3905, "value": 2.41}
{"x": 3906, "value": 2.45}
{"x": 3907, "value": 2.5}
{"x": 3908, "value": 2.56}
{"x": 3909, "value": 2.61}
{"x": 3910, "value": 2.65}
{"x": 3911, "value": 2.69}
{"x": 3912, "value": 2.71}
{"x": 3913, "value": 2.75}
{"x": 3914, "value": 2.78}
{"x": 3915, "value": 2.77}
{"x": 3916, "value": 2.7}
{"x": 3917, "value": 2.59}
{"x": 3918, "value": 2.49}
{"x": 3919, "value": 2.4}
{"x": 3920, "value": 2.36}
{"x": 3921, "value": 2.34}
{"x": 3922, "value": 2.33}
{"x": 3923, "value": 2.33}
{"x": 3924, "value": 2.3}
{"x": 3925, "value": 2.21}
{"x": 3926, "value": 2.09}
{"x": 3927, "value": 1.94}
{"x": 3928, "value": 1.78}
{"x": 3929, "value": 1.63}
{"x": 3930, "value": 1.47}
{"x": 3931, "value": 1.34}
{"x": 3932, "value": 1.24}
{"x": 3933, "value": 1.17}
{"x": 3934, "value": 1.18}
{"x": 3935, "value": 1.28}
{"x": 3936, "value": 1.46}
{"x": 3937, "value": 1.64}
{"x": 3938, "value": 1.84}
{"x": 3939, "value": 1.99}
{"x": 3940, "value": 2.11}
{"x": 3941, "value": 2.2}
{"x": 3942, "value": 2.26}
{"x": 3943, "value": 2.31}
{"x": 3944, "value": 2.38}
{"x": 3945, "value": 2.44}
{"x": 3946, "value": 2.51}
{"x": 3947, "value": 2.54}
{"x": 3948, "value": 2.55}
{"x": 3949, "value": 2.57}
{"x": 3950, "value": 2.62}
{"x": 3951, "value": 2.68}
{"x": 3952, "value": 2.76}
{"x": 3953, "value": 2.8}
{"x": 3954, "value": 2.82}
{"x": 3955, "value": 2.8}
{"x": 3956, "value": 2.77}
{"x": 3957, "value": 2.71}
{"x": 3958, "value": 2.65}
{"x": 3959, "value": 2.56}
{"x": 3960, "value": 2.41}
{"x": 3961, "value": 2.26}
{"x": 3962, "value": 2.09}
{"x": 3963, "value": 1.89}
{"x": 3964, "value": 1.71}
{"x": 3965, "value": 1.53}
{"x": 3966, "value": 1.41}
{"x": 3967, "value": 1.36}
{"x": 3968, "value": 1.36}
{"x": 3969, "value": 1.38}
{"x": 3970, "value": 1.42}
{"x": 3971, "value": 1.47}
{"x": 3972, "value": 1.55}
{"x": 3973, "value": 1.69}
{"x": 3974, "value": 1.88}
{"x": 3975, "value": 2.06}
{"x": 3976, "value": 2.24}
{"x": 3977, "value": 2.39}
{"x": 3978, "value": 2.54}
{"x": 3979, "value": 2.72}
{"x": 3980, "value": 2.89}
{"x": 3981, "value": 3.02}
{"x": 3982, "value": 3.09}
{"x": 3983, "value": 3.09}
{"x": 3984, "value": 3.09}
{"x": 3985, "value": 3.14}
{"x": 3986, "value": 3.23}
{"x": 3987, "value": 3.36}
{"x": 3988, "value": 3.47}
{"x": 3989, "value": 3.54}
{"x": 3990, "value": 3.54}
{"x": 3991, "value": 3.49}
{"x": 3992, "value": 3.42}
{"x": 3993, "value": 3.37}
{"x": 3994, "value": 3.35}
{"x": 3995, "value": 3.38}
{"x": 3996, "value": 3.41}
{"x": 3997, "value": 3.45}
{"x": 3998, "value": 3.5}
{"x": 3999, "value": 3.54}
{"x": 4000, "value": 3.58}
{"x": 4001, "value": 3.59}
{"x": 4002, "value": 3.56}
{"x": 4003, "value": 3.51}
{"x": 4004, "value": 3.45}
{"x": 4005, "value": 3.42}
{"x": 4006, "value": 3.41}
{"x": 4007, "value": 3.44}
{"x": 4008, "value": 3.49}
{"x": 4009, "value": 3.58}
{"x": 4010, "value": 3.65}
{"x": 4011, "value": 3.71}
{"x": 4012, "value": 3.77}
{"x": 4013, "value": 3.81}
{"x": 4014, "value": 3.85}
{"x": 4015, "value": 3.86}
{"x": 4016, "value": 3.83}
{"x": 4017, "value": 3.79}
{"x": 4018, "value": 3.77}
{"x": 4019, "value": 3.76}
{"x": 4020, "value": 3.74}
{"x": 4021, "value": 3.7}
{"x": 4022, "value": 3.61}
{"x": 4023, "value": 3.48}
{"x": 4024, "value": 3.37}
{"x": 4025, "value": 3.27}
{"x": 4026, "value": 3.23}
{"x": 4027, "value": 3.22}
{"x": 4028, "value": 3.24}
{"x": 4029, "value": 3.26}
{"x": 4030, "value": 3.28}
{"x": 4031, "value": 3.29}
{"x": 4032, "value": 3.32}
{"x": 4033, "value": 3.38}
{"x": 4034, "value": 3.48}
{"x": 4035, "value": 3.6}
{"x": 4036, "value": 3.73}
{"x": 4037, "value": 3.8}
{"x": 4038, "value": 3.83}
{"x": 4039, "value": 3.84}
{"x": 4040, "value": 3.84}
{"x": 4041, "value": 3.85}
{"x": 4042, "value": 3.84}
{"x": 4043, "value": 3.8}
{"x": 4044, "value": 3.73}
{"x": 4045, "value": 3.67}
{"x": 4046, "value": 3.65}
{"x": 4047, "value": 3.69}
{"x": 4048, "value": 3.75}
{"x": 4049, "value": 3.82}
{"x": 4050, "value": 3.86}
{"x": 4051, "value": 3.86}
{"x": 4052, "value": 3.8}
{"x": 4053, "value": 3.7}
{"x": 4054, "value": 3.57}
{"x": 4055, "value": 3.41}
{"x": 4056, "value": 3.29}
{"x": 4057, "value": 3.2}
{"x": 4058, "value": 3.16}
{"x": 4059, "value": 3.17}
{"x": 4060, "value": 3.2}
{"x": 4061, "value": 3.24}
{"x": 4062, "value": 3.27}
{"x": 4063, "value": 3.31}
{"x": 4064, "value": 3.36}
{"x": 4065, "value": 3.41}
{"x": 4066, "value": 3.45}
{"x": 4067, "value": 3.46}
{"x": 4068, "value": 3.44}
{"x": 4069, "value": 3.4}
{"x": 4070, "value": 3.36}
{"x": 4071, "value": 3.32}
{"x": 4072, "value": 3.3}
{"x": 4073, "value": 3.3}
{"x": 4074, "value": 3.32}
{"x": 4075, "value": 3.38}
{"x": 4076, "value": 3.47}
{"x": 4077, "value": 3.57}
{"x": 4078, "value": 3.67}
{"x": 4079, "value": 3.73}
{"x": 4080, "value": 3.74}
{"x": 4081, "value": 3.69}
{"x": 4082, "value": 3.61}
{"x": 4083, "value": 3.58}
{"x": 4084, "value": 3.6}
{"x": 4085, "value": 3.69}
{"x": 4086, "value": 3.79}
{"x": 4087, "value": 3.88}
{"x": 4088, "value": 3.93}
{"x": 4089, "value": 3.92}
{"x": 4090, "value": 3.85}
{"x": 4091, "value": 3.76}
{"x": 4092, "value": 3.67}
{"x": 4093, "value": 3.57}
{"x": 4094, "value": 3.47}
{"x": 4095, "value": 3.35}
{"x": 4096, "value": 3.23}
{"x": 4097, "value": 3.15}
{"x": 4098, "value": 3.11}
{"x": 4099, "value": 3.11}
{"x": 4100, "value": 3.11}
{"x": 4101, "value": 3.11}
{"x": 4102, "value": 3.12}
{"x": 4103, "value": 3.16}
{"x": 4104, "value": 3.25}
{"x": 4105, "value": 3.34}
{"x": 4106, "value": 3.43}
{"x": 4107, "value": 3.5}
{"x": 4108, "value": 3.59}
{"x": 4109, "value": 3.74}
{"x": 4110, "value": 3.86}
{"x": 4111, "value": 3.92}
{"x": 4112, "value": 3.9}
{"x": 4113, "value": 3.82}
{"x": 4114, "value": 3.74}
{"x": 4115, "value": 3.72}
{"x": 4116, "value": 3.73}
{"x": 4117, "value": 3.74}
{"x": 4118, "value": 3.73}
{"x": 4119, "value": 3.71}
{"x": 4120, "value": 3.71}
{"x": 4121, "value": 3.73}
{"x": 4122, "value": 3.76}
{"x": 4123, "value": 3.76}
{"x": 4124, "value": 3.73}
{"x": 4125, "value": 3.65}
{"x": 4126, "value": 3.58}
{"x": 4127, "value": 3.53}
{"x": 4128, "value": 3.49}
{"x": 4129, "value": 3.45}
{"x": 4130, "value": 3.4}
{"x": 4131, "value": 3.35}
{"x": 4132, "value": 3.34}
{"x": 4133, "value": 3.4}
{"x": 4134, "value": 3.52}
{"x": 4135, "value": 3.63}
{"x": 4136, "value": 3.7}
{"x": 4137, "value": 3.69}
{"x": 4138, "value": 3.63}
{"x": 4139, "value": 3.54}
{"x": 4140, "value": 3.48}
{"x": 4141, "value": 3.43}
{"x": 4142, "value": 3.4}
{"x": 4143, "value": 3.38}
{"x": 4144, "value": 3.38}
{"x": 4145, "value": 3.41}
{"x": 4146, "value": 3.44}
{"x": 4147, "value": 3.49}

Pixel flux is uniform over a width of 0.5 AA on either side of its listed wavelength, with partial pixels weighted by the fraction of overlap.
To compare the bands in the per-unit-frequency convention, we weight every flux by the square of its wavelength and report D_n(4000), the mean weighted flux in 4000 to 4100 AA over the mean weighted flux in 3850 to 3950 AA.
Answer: 1.7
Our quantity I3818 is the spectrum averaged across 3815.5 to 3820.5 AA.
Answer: 1.99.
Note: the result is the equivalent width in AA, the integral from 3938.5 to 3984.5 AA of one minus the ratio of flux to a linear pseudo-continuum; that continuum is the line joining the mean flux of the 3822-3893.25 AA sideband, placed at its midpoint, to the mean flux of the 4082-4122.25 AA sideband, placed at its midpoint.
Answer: 6.3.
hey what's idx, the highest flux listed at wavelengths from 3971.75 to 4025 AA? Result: 3.86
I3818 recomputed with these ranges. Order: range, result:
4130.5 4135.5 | 3.45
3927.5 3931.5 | 1.55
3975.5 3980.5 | 2.56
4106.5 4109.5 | 3.61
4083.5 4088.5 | 3.78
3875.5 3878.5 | 2.31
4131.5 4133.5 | 3.37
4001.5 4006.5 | 3.47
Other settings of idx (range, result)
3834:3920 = 2.78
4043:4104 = 3.93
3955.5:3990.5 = 3.54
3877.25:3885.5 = 2.33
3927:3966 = 2.82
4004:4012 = 3.77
